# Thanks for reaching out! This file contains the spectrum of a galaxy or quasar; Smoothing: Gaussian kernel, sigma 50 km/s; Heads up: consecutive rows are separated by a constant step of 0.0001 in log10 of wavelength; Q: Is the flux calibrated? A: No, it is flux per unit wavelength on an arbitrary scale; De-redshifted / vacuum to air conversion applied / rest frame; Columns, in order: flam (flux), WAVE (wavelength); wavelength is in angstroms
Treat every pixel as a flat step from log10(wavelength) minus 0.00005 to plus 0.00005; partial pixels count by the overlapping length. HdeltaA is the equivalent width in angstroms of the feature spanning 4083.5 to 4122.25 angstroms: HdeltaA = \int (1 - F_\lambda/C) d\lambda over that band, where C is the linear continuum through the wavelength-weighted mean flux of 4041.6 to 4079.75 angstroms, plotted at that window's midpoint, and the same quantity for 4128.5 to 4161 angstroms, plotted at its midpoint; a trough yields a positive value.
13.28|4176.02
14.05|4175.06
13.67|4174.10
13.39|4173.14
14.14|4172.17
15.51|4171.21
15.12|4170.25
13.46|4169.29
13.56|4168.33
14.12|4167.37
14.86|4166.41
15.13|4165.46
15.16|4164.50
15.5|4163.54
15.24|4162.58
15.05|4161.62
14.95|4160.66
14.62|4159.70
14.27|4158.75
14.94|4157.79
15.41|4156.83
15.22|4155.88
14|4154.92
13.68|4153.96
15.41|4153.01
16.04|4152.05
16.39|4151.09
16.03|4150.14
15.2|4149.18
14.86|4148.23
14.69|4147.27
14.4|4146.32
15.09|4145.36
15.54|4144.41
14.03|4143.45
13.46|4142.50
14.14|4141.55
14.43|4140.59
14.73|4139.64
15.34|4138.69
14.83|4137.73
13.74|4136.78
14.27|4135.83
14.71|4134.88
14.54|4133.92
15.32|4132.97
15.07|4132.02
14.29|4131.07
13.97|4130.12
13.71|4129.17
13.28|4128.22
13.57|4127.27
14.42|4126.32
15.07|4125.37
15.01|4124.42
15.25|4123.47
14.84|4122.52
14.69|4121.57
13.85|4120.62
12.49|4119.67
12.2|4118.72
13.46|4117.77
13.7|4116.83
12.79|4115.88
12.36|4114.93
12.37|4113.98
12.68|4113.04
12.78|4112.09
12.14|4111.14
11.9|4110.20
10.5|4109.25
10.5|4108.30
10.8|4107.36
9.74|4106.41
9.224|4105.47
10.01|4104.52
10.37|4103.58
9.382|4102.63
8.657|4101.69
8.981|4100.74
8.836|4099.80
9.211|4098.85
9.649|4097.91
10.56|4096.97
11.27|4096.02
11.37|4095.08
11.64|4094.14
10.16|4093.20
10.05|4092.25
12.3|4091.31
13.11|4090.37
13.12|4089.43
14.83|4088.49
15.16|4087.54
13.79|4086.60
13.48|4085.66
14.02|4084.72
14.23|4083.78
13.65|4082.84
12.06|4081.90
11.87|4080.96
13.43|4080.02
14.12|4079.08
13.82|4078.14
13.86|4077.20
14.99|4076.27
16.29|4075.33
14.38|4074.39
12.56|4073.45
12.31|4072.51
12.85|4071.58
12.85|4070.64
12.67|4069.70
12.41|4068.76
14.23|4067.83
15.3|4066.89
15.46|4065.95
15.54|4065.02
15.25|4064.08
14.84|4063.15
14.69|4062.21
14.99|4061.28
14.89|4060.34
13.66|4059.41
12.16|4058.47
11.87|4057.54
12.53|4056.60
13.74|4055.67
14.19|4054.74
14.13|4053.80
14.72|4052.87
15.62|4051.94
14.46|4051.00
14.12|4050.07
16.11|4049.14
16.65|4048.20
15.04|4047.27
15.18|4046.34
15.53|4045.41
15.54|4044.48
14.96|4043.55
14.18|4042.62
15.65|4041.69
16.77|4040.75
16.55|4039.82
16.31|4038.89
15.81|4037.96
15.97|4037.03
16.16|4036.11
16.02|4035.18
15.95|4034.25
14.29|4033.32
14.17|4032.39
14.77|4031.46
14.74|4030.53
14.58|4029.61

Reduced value 7.4 angstroms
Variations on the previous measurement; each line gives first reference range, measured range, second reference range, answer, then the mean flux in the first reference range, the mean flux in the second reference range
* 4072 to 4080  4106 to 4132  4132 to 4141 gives 2.5 angstroms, 14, 14.7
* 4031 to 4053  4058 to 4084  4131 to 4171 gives 2.3 angstroms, 15.4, 14.8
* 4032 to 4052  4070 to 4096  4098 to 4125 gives 0.2 angstroms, 15.5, 11.7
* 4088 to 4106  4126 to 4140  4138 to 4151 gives -0.6 angstroms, 10.7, 14.8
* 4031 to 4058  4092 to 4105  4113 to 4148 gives 4.0 angstroms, 15.1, 14.1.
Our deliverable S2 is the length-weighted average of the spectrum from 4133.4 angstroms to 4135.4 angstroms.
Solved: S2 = 14.6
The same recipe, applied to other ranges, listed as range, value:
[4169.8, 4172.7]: 14.9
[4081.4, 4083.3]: 12.8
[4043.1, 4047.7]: 15.3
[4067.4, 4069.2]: 13.4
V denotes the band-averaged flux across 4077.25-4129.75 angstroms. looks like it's 12.3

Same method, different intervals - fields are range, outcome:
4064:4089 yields 13.9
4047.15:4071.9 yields 14.3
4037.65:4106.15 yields 13.4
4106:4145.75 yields 13.6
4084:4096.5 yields 12.7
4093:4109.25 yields 10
